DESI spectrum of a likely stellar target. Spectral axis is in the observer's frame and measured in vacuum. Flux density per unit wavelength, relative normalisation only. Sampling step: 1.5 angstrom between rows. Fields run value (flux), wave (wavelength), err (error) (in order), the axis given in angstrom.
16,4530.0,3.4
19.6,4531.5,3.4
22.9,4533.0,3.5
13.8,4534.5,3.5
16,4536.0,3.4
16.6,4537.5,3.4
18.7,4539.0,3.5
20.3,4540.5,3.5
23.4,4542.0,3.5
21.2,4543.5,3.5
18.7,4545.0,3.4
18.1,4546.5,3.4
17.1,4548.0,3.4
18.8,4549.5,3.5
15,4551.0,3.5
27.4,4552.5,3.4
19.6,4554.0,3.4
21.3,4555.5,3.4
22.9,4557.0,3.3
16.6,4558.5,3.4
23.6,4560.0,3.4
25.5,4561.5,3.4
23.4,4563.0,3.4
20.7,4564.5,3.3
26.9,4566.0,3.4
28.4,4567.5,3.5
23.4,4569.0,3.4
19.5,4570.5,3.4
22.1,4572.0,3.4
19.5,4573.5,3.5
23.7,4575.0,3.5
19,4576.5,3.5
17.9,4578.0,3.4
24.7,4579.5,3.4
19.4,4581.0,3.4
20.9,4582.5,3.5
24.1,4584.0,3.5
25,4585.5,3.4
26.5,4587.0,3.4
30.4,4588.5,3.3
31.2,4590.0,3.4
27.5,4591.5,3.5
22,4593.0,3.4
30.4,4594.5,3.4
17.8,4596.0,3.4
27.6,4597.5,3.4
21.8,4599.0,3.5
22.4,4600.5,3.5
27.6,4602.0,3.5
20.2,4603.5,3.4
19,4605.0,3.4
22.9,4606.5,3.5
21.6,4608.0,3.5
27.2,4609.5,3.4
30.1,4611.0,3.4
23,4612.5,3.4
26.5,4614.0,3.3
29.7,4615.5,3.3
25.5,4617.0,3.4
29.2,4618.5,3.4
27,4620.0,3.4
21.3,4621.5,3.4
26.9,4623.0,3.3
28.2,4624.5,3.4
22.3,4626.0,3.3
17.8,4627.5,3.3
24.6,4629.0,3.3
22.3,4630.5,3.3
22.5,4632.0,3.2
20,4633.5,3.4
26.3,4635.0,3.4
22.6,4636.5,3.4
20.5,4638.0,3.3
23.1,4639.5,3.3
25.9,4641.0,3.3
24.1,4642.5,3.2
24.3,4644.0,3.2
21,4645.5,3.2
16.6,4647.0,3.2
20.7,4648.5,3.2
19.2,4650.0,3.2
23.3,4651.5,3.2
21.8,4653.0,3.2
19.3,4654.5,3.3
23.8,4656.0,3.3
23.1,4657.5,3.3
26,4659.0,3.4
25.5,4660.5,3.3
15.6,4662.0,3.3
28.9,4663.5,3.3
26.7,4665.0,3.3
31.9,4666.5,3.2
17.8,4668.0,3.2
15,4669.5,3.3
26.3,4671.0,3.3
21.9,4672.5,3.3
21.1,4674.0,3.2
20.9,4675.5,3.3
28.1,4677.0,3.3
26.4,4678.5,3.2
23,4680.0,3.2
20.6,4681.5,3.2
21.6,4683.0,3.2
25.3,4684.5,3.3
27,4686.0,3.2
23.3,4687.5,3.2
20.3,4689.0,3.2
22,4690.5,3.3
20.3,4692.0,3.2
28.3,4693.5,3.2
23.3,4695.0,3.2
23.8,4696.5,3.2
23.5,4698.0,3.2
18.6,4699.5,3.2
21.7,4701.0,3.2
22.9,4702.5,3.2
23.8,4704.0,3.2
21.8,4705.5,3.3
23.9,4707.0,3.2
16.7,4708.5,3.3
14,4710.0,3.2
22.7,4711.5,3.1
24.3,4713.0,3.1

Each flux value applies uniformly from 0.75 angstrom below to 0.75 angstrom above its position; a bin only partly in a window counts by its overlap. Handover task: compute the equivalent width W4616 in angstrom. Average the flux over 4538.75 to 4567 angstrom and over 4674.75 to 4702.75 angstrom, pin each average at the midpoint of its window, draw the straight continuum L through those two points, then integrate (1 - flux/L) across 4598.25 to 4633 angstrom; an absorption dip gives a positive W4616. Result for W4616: -3.5 angstrom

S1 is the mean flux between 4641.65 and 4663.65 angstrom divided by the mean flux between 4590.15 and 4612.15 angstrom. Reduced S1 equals 0.91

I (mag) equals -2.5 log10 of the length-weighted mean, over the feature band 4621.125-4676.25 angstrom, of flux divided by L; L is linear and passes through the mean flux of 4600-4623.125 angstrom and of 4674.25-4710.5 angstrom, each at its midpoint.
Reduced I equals 0.06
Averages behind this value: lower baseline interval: 25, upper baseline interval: 22.6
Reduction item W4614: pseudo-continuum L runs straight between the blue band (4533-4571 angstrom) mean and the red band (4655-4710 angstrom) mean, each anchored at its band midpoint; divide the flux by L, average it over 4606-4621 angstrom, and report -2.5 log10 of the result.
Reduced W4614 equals -0.20 mag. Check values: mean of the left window 20.7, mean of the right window 22.9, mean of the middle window 26.2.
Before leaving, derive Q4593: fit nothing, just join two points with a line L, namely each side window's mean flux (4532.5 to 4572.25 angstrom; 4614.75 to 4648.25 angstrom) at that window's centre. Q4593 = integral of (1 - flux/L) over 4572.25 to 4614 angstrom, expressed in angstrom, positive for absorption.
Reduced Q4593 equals -3.0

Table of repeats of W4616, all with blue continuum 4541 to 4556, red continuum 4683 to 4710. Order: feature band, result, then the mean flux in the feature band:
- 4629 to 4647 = -1.1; 22.8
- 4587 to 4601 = -3.4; 25.8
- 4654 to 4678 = -1.5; 23.3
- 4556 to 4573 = -2.2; 22.9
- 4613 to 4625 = -3.1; 26.7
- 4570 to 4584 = -0.3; 20.9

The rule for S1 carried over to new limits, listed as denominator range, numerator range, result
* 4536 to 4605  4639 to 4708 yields 1.03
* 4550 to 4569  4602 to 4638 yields 1.07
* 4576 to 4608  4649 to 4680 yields 0.97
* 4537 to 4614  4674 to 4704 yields 1.02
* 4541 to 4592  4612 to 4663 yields 1.04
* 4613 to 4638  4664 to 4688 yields 0.97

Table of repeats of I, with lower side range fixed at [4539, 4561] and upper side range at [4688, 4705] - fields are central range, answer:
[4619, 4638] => -0.09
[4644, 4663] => 0.02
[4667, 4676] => 0.07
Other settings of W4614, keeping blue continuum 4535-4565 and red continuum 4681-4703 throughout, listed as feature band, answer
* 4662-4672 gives -0.062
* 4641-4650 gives 0.022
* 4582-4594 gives -0.243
